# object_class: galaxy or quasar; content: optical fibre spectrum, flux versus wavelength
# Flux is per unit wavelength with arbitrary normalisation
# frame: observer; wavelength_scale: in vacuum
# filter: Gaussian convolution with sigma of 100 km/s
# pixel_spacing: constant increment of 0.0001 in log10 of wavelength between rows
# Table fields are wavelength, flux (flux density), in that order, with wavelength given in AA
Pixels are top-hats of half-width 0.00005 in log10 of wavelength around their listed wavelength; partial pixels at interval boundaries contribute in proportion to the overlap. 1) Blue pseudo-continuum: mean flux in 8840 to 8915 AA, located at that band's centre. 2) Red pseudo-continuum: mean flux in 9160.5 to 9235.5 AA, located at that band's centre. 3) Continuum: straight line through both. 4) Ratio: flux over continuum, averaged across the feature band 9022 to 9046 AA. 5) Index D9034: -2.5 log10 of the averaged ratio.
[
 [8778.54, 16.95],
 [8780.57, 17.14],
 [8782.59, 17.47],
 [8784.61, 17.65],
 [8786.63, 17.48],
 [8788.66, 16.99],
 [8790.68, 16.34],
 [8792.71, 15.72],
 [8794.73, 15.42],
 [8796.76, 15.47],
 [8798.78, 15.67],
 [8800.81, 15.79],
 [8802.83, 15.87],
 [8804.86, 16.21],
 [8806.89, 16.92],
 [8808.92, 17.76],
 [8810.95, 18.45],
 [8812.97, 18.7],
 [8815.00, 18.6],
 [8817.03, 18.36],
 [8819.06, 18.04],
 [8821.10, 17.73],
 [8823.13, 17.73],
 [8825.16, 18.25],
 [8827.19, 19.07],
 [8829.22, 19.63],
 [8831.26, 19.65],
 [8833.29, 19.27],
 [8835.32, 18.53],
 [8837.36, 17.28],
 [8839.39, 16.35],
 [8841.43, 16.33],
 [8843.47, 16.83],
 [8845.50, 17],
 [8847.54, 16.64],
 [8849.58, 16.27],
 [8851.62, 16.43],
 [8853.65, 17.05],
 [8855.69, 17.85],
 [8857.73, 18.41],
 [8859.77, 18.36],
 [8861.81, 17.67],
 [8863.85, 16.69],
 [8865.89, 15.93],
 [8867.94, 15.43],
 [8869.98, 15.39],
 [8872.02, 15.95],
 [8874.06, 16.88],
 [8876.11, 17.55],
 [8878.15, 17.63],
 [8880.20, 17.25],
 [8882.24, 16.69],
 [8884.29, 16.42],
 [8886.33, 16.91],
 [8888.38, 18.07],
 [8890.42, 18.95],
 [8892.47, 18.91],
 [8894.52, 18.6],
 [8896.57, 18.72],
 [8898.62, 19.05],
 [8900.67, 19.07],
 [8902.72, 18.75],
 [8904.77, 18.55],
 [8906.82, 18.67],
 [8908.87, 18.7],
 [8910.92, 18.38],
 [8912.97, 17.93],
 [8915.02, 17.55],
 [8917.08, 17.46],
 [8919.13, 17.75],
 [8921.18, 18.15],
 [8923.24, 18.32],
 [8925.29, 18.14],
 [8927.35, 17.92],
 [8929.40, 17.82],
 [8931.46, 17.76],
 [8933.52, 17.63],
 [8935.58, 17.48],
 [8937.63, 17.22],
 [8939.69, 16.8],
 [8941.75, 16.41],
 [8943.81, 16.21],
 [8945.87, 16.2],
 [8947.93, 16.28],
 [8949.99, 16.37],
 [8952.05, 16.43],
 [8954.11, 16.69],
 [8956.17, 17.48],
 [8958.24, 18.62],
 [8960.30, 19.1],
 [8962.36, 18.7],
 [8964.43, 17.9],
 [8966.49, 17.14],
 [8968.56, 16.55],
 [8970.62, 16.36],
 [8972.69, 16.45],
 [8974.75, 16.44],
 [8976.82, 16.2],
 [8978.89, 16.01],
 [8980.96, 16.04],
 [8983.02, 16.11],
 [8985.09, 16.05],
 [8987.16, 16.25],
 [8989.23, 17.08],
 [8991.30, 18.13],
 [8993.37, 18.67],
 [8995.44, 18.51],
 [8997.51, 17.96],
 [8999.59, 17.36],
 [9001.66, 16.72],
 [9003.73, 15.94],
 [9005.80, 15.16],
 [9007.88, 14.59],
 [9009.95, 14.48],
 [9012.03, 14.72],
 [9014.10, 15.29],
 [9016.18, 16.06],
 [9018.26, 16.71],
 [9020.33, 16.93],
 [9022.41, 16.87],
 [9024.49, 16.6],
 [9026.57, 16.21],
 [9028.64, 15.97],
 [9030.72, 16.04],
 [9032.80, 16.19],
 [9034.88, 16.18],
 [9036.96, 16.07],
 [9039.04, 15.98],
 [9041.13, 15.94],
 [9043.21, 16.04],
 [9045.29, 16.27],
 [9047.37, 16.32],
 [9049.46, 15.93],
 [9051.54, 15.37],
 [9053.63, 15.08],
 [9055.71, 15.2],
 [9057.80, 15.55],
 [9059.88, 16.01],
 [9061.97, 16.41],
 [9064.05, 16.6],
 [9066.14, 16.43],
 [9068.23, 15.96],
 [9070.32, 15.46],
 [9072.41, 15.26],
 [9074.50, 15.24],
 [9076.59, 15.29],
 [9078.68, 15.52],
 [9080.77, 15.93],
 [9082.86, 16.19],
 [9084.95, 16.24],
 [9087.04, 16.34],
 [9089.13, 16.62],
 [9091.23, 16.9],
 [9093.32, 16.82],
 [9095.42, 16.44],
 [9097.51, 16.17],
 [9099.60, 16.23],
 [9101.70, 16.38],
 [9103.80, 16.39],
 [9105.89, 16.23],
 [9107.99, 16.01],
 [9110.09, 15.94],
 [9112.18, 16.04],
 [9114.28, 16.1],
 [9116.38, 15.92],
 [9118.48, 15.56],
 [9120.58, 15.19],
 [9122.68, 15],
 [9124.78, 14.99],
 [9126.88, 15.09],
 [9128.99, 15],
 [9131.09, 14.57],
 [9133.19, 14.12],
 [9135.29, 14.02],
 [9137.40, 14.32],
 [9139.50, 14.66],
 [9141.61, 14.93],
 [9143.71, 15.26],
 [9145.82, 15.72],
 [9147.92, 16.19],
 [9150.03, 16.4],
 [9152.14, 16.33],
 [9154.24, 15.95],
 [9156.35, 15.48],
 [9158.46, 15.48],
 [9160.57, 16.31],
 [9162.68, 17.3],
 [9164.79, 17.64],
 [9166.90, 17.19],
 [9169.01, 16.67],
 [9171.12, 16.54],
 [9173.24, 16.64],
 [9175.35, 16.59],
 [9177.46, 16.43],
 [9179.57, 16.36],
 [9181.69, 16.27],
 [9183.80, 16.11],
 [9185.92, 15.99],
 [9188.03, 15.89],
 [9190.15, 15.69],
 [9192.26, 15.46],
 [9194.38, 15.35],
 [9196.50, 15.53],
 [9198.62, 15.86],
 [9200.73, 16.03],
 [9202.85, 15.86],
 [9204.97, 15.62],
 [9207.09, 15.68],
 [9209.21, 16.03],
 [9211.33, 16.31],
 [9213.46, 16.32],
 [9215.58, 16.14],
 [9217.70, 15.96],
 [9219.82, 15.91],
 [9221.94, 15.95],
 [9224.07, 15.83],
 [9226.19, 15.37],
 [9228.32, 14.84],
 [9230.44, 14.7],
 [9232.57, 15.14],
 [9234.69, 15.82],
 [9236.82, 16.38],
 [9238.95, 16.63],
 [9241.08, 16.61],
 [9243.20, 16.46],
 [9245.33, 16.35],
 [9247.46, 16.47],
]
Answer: 0.04 mag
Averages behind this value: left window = 17.5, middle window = 16.2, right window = 16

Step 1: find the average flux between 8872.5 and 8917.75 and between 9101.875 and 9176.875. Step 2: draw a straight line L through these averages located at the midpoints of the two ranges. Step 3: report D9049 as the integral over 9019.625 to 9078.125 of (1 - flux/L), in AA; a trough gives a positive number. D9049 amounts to 2.2 AA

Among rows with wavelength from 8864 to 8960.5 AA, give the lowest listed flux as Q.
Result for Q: 15.39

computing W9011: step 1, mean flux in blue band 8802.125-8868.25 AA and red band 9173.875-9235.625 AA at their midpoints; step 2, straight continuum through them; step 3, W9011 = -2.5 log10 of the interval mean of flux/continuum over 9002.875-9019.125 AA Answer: 0.10 mag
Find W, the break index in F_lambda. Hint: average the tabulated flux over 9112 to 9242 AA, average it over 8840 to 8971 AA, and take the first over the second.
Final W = 0.9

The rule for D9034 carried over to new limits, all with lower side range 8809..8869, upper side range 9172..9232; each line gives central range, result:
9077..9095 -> 0.01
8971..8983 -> 0.05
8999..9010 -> 0.07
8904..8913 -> -0.07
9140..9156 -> 0.03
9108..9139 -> 0.08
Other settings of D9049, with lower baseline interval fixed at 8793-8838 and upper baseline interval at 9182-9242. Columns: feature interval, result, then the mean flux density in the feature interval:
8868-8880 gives 0.5 AA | 16.6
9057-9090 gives 1.0 AA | 15.9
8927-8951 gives 0.1 AA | 17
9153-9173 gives -0.6 AA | 16.5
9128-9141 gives 1.4 AA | 14.5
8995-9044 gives 1.6 AA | 16.2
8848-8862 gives 0.0 AA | 17.4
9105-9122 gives 0.4 AA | 15.9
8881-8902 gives -1.0 AA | 18.1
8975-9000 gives -0.2 AA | 17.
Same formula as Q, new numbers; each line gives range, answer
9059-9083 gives 15.24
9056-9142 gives 14.02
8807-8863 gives 16.27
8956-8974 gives 16.36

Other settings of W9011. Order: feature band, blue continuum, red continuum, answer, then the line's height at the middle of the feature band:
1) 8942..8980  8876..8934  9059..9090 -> 0.027 mag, 17.4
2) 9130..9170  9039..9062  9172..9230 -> 0.011 mag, 15.9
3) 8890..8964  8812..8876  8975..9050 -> -0.058 mag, 16.9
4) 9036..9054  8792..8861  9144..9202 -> 0.049 mag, 16.6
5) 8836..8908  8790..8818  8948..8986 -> -0.034 mag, 16.9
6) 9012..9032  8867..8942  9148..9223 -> 0.055 mag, 17.1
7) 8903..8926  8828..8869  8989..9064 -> -0.075 mag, 17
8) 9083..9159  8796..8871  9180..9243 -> 0.035 mag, 16.2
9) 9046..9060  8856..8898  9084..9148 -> 0.032 mag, 16.1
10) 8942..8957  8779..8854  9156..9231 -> 0.023 mag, 16.9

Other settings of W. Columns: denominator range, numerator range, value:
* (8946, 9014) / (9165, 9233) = 0.95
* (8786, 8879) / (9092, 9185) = 0.92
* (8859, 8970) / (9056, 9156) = 0.90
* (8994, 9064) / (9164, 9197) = 1.01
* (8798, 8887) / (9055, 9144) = 0.91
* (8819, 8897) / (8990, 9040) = 0.94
